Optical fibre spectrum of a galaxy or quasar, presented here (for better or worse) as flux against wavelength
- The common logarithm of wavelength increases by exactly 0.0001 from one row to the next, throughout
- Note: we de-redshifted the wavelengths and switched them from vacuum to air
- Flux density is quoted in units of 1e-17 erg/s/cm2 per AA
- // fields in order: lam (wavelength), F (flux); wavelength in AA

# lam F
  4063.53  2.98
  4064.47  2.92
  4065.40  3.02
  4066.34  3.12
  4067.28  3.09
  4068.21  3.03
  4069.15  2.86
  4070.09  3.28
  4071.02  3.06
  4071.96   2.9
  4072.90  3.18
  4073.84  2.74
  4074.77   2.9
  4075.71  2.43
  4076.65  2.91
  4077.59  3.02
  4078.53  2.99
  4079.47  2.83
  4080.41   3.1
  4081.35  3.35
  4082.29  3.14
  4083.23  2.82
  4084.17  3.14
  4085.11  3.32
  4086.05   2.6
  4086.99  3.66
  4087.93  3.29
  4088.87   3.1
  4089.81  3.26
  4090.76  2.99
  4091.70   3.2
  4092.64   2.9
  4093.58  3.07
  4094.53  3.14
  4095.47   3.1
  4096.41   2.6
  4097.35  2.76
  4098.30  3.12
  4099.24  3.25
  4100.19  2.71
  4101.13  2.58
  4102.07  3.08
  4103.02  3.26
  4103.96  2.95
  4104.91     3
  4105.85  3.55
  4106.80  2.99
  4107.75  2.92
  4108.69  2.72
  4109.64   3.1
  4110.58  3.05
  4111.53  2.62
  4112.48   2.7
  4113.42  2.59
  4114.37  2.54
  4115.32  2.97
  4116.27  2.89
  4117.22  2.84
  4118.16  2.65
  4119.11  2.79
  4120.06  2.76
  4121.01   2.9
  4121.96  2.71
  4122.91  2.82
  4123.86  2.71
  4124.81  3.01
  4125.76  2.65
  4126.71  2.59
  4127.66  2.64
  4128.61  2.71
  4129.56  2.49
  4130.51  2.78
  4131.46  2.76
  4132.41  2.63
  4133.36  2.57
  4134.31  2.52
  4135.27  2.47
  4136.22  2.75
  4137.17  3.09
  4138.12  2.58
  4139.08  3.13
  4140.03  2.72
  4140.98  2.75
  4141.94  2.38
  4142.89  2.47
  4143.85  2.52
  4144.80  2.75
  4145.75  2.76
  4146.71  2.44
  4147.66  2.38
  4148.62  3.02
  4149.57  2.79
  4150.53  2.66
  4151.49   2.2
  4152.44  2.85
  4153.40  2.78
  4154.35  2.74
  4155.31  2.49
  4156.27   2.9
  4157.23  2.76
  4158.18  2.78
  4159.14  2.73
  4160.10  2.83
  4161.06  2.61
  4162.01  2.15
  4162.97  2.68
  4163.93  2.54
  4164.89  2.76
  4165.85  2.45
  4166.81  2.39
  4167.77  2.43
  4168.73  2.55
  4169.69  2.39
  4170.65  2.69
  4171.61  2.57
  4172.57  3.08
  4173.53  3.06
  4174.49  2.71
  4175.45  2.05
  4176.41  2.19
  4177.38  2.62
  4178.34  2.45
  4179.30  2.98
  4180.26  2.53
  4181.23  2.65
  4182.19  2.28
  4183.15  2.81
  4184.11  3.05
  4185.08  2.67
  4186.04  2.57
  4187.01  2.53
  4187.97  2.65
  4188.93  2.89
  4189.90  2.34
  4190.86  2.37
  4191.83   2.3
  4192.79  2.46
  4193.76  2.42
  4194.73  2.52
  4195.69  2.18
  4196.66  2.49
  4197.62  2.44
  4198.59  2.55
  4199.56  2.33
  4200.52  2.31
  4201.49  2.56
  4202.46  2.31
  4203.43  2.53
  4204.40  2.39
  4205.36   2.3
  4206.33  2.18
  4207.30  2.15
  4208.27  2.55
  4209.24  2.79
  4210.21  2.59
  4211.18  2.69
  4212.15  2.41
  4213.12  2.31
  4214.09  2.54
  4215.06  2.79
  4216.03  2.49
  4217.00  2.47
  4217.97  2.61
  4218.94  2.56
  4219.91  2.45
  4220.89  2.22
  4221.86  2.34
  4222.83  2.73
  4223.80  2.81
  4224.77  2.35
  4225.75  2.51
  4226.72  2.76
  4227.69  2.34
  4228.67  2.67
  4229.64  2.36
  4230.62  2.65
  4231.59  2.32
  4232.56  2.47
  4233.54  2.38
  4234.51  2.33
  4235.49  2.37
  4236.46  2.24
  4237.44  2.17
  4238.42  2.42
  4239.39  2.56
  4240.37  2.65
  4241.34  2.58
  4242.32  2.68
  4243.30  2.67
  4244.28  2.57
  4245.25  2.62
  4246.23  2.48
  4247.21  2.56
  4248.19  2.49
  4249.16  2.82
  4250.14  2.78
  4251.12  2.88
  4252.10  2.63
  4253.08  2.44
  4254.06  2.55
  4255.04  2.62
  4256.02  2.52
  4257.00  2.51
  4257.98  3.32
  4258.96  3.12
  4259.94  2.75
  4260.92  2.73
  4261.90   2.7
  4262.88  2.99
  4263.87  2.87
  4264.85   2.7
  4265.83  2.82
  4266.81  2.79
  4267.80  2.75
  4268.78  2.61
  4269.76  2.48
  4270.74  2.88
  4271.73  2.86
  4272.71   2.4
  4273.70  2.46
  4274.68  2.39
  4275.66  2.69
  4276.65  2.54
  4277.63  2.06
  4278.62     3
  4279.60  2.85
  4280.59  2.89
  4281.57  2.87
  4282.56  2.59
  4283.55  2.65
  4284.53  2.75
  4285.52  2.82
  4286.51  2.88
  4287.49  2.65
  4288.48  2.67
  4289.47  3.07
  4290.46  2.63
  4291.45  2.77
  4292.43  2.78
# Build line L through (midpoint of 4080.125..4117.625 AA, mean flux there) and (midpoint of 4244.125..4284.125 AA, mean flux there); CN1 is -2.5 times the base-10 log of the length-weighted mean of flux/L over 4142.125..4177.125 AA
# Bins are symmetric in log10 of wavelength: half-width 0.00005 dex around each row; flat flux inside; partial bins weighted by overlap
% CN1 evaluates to 0.11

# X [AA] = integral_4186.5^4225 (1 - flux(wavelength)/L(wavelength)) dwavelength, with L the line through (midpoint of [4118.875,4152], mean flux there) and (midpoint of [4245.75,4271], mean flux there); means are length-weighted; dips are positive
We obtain 3.3 AA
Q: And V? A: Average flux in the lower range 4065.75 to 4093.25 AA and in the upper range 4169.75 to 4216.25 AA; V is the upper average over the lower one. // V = 0.8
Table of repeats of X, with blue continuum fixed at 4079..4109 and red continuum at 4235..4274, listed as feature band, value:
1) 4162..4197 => 3.44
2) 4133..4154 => 1.88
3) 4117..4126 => 0.59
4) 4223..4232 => 0.60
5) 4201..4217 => 1.68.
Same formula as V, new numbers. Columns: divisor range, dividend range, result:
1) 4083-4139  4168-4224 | 0.88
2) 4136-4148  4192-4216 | 0.92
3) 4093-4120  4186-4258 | 0.86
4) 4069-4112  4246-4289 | 0.90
